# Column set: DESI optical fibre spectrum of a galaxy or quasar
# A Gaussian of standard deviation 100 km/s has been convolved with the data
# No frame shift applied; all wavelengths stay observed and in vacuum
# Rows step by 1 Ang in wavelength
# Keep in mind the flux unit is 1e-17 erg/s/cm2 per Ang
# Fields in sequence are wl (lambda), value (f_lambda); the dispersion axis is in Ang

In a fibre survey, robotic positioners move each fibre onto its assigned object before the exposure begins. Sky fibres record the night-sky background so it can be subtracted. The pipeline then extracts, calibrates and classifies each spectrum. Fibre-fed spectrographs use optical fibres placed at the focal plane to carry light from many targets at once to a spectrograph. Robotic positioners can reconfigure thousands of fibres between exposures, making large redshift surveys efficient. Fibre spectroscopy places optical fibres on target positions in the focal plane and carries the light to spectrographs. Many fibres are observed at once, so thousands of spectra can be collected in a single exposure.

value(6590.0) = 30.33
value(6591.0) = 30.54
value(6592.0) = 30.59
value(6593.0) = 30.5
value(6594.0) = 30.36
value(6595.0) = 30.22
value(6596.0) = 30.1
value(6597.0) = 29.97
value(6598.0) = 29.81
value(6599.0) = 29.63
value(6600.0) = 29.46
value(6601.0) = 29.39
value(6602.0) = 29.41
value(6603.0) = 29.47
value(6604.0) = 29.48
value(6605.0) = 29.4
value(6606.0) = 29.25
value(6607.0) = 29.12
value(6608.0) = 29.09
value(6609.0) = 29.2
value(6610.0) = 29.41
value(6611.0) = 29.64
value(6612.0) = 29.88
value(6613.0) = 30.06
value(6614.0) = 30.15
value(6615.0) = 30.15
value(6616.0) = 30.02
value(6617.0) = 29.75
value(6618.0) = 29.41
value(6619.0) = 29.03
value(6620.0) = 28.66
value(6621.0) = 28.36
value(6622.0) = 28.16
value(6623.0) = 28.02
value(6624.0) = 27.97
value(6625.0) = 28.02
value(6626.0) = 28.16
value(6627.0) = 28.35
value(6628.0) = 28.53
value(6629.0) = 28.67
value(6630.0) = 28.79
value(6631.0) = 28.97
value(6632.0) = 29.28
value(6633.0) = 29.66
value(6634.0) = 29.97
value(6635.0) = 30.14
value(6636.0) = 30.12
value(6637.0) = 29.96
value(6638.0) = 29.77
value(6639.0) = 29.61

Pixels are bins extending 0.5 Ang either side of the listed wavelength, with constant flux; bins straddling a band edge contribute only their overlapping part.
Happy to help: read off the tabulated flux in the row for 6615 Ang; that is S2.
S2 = 30.15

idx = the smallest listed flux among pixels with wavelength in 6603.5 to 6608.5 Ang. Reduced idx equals 29.09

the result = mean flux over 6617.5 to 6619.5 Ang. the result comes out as 29.2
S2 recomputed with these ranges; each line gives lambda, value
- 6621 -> 28.36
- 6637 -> 29.96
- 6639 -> 29.61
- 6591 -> 30.54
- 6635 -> 30.14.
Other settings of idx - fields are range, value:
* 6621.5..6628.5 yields 27.97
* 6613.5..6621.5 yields 28.36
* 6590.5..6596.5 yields 30.1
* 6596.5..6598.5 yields 29.81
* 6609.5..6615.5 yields 29.41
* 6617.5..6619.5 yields 29.03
